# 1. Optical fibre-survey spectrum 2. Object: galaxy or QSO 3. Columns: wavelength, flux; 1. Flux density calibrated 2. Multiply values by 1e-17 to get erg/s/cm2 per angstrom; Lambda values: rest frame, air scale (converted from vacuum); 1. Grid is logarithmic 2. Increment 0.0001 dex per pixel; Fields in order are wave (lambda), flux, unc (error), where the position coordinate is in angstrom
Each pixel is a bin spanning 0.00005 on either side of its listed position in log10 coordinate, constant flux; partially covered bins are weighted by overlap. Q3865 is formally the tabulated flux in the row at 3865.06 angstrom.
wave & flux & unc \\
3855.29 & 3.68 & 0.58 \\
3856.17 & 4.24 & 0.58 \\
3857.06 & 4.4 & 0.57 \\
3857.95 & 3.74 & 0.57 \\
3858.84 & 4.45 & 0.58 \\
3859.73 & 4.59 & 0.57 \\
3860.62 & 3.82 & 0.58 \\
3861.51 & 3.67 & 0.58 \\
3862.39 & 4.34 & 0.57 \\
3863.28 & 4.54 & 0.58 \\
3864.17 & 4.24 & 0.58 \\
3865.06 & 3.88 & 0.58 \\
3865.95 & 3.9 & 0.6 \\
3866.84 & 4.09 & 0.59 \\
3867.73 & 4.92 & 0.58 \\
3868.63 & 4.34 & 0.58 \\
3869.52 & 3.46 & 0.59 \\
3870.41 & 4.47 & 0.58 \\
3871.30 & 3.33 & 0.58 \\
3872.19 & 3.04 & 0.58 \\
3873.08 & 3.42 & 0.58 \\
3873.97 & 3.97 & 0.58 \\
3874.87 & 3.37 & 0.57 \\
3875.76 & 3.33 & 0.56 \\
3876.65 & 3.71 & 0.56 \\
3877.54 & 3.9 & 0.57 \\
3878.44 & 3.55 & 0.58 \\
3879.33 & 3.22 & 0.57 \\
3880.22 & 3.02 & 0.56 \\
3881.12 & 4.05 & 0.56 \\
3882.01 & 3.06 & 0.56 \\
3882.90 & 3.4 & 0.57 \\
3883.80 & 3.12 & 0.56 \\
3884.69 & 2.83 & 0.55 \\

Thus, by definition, 3.88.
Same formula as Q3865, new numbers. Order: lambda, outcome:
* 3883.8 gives 3.12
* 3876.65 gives 3.71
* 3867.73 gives 4.92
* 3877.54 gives 3.9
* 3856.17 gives 4.24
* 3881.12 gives 4.05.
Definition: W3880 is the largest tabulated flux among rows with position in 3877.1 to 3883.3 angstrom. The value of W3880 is 4.05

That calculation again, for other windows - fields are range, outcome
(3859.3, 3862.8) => 4.59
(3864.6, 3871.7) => 4.92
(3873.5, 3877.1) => 3.97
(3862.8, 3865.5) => 4.54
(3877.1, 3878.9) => 3.9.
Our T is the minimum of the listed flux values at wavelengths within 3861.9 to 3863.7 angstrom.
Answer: 4.34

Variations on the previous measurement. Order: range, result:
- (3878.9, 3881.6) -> 3.02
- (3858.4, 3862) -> 3.67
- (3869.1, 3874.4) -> 3.04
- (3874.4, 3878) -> 3.33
